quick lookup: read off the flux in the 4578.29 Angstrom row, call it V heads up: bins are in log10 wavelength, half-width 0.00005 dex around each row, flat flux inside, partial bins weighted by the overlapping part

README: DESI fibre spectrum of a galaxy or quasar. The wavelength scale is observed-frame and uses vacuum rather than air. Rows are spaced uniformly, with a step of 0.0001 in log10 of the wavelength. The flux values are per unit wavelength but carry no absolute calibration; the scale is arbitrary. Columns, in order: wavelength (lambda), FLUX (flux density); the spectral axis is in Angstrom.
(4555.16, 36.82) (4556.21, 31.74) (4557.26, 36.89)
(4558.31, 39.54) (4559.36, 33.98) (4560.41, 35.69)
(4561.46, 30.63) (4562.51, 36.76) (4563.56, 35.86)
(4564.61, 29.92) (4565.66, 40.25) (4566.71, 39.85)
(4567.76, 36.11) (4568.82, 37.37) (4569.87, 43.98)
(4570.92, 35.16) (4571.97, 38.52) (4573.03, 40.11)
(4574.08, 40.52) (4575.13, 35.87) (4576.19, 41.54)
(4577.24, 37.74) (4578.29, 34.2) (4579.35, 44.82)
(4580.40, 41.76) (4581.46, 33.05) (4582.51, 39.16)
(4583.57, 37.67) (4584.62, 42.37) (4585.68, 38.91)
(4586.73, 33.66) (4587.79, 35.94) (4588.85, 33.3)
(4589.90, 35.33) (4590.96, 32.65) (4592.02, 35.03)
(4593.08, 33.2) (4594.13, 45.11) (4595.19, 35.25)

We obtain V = 34.2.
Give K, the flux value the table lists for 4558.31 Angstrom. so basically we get 39.54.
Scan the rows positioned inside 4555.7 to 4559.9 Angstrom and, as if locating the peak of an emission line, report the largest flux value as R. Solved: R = 39.54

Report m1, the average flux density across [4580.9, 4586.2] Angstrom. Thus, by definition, 38.2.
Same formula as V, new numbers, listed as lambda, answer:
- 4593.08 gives 33.2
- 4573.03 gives 40.11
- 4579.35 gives 44.82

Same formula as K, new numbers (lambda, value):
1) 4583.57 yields 37.67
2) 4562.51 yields 36.76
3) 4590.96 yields 32.65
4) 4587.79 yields 35.94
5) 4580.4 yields 41.76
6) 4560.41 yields 35.69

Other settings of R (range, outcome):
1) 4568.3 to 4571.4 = 43.98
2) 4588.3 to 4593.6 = 35.33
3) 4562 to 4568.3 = 40.25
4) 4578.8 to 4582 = 44.82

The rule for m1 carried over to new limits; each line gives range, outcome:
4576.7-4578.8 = 36.2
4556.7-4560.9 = 36.5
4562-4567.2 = 36.5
